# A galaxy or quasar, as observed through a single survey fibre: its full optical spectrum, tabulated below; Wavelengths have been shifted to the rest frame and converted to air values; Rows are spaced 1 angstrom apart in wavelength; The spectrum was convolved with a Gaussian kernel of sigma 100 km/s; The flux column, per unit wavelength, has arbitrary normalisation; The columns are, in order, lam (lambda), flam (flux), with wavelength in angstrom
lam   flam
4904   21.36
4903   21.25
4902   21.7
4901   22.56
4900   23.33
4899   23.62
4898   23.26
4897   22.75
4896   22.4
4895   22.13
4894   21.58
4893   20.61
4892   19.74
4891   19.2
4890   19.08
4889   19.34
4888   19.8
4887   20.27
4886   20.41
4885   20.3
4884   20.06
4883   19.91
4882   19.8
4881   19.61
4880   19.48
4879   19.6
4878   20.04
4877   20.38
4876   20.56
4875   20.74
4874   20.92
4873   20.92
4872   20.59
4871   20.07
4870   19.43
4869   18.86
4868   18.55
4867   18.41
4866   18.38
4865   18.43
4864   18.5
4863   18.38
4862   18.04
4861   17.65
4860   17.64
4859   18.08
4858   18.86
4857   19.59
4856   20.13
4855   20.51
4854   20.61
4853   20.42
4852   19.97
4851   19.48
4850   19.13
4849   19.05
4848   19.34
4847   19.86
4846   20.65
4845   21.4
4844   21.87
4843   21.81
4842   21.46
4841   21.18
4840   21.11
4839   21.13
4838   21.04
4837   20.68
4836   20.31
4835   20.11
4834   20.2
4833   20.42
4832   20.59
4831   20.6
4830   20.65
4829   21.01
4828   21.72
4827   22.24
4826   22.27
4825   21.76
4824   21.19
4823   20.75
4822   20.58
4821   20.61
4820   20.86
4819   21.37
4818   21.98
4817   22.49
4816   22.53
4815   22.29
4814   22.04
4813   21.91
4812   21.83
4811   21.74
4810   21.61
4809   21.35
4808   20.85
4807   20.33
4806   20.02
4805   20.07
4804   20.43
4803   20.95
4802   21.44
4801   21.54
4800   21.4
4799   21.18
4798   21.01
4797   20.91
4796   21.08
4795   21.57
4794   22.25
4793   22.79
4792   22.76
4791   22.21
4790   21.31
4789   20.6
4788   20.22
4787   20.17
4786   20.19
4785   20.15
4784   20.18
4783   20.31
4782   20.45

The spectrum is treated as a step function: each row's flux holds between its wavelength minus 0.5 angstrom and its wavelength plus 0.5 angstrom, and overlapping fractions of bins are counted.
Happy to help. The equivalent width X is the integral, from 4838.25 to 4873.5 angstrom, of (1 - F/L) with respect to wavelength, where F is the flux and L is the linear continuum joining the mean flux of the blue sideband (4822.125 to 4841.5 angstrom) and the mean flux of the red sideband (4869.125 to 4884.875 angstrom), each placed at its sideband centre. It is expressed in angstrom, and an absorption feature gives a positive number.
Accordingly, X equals 1.4 angstrom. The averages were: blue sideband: 21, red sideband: 20.1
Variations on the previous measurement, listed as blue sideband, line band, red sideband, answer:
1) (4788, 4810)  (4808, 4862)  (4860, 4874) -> -1.9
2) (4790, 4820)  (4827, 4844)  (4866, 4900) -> 0.1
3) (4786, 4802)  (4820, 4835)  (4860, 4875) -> -0.5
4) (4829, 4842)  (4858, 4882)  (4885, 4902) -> 2.0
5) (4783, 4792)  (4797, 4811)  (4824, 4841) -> -0.1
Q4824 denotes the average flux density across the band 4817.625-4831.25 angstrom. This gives 21.3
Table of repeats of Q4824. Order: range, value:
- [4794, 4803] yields 21.3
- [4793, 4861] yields 20.8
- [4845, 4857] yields 20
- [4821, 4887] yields 20.1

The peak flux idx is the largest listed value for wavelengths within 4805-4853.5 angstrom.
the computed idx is 22.53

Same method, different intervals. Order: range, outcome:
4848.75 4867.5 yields 20.61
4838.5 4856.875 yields 21.87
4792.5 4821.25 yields 22.79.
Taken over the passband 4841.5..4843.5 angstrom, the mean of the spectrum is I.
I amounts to 21.6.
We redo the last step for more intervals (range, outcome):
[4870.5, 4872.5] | 20.3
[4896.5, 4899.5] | 23.2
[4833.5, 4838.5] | 20.5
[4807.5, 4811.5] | 21.4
